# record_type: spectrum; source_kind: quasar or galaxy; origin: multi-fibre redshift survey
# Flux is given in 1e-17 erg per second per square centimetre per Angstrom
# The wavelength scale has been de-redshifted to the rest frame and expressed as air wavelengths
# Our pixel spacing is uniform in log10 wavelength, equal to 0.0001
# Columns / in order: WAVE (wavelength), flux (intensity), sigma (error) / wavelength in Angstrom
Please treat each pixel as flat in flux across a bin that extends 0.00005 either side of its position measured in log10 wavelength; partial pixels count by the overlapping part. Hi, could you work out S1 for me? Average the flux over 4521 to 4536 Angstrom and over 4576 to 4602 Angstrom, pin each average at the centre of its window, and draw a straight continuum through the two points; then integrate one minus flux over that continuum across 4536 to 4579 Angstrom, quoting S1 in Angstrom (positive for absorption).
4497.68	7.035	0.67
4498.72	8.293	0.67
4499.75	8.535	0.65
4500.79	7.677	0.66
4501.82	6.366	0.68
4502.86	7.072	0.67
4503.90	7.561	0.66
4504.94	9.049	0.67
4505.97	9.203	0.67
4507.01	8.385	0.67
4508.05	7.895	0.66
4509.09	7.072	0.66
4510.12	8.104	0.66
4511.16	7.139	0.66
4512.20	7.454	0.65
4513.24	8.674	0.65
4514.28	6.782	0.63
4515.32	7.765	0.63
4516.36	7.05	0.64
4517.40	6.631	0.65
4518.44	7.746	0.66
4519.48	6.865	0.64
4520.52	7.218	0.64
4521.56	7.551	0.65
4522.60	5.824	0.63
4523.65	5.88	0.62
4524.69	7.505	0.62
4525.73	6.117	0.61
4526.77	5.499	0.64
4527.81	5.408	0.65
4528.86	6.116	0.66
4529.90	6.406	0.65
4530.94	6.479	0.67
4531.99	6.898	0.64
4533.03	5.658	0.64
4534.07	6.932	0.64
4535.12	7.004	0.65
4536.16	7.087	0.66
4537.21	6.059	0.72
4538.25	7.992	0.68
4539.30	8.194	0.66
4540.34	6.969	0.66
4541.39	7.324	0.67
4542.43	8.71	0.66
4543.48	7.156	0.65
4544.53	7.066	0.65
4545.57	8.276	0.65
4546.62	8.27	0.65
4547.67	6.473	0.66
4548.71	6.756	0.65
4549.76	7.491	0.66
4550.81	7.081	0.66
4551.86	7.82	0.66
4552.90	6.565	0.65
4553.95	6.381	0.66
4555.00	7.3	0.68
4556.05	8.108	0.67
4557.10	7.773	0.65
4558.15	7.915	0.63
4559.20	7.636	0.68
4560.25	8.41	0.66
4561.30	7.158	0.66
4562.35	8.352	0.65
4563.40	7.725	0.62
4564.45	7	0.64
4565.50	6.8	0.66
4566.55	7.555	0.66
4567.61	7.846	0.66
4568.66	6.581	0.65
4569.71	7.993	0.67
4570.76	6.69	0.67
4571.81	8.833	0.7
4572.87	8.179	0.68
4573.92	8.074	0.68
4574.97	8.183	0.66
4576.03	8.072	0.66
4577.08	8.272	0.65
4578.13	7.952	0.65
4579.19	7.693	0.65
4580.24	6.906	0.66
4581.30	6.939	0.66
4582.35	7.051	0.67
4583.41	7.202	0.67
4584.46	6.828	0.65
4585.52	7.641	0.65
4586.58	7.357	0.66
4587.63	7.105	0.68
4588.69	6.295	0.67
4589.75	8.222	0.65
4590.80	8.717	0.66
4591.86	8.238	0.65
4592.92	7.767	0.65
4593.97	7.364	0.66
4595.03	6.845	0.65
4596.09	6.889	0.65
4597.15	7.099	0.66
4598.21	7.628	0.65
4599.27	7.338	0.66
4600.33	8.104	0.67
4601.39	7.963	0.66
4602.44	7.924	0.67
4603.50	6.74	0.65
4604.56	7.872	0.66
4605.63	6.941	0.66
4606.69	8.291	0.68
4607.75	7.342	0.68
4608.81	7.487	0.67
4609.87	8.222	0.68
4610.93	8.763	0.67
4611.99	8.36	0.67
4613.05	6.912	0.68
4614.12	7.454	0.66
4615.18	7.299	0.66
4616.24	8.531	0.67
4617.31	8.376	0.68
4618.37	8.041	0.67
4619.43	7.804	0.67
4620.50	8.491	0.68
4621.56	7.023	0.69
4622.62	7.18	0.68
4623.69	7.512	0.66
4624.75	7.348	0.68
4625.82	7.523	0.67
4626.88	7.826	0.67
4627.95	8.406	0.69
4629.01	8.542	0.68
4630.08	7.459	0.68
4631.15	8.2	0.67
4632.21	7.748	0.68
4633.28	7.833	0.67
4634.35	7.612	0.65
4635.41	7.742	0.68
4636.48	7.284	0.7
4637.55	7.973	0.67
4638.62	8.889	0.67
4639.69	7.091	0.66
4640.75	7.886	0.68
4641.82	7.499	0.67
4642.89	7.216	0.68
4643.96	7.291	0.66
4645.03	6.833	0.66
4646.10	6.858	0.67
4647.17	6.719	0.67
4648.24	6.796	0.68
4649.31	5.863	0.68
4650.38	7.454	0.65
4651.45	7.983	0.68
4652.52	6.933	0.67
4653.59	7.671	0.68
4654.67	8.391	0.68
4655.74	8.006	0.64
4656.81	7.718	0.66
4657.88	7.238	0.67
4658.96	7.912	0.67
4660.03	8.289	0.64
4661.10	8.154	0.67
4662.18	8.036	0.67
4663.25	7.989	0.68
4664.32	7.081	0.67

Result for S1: -4.0 Angstrom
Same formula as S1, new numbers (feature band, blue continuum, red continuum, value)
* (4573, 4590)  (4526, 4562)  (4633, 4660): -0.55 Angstrom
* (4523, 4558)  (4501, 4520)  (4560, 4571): 2.44 Angstrom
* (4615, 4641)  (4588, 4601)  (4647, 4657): -1.38 Angstrom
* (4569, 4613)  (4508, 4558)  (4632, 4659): -2.09 Angstrom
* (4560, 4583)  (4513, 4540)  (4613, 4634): -1.19 Angstrom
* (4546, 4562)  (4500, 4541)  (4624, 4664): -0.37 Angstrom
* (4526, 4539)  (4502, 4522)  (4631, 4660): 1.91 Angstrom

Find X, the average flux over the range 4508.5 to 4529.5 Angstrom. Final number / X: 6.92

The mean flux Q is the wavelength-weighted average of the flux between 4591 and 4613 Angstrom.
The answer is 7.66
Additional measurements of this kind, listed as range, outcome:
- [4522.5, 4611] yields 7.35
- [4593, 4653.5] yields 7.58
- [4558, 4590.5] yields 7.57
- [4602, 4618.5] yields 7.77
